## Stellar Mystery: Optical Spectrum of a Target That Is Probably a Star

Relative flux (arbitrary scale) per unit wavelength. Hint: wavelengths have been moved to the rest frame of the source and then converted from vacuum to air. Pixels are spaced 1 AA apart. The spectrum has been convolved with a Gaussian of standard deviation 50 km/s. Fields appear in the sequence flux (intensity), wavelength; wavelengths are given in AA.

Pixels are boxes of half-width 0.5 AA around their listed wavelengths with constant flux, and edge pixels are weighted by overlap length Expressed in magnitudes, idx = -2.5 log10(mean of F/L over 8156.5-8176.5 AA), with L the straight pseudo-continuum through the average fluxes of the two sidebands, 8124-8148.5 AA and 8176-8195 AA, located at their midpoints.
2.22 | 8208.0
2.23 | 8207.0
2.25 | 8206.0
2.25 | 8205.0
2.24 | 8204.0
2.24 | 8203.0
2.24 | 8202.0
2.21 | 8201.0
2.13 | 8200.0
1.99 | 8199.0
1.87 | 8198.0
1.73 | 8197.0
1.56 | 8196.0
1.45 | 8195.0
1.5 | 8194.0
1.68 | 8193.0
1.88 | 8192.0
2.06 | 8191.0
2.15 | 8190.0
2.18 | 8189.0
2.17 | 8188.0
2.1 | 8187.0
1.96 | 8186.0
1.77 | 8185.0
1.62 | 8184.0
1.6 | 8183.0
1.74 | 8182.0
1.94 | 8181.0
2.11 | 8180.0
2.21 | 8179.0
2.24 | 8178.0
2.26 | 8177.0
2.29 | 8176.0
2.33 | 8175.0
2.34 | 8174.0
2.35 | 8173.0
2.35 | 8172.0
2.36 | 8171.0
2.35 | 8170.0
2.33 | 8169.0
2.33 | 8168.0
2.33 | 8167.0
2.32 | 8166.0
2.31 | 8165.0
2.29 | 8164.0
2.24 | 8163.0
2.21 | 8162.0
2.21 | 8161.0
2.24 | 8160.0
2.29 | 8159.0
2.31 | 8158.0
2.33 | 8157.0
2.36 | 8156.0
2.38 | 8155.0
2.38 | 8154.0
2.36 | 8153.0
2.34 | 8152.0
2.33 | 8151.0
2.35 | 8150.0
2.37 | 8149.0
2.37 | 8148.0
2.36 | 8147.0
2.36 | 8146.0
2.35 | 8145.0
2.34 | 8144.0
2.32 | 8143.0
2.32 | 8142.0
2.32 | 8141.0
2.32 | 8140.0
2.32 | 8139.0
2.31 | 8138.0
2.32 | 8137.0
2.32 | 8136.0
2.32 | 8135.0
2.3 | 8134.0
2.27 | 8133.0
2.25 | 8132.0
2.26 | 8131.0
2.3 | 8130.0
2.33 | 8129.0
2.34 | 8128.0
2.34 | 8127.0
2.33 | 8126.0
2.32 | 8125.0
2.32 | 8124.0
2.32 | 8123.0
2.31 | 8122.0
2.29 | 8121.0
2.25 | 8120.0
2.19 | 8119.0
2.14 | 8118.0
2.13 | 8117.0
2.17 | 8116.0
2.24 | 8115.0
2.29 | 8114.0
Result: -0.11 mag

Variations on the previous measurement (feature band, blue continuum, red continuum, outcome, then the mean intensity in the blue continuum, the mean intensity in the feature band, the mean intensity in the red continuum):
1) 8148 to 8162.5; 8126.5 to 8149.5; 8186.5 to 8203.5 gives -0.05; 2.32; 2.32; 1.95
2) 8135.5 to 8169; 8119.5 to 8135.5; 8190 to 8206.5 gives -0.07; 2.3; 2.32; 1.96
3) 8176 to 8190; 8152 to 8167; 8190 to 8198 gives -0.05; 2.3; 2.01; 1.73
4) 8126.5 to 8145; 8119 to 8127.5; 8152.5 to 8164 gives 0.00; 2.3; 2.31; 2.3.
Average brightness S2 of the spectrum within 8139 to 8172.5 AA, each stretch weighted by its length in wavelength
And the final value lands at 2.33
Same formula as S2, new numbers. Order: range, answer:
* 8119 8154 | 2.32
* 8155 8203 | 2.11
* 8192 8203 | 1.86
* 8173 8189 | 2.06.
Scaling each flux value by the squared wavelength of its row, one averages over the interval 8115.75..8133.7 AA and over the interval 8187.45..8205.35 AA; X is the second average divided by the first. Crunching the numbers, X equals 0.88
